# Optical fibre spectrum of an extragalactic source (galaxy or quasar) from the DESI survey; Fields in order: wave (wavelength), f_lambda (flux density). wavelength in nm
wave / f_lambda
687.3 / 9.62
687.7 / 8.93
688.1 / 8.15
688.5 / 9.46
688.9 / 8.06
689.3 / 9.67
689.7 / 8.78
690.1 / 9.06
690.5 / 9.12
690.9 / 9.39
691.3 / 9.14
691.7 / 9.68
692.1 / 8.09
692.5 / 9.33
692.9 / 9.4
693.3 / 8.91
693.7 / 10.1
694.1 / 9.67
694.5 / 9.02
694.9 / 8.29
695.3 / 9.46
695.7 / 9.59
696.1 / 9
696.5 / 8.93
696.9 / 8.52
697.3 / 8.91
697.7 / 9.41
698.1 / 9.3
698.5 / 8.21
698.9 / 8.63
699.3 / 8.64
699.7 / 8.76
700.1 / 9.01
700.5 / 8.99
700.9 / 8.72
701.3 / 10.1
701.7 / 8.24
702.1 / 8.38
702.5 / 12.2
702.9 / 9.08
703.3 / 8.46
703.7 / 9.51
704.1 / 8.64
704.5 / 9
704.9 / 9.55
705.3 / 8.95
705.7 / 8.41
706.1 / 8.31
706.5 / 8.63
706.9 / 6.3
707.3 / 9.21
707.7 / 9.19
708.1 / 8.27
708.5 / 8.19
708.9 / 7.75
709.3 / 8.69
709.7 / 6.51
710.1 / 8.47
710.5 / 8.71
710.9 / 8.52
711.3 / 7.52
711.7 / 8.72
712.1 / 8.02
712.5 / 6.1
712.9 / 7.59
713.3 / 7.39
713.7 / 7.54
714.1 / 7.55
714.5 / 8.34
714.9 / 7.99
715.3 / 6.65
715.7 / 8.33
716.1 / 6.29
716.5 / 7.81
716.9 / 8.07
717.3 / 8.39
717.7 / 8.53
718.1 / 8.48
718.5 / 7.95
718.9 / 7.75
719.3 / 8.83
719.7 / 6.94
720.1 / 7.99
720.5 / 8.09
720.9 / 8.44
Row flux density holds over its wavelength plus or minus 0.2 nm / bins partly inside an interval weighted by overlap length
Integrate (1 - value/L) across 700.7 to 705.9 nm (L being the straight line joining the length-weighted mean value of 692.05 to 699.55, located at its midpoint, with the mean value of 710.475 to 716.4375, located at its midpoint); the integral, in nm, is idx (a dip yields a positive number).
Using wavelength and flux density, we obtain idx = -0.44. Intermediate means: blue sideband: 9.04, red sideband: 7.66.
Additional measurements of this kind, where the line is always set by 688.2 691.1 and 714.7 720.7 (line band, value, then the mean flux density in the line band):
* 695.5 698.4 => -0.11 nm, 9.06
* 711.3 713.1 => 0.11 nm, 7.6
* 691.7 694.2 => -0.10 nm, 9.27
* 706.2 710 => 0.08 nm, 8.1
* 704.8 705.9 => -0.07 nm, 8.92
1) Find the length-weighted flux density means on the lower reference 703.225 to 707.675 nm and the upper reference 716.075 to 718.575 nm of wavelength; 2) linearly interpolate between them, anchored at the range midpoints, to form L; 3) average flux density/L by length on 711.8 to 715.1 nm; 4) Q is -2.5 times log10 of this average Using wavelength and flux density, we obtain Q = 0.09 mag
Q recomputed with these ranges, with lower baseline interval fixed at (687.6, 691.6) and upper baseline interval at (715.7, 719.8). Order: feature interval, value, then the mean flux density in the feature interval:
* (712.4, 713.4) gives 0.149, 7.08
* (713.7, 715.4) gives 0.054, 7.68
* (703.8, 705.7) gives -0.070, 8.99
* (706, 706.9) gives 0.048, 8.01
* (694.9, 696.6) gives -0.047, 9.15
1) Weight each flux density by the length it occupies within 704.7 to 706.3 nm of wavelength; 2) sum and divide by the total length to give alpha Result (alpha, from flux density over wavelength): 8.8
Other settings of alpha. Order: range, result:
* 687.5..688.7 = 8.85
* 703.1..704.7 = 8.9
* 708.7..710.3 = 7.85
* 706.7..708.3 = 8.24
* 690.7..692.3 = 9.07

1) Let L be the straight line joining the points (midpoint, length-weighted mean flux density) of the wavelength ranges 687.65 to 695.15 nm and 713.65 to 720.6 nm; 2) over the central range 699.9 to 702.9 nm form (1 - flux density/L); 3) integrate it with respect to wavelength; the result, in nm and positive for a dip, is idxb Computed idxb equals -0.26 nm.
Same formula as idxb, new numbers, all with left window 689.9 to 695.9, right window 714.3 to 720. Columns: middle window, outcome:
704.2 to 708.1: -0.05 nm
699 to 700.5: 0.00 nm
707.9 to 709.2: 0.04 nm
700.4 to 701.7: -0.05 nm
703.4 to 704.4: -0.05 nm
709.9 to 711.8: -0.03 nm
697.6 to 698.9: 0.01 nm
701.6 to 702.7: -0.13 nm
